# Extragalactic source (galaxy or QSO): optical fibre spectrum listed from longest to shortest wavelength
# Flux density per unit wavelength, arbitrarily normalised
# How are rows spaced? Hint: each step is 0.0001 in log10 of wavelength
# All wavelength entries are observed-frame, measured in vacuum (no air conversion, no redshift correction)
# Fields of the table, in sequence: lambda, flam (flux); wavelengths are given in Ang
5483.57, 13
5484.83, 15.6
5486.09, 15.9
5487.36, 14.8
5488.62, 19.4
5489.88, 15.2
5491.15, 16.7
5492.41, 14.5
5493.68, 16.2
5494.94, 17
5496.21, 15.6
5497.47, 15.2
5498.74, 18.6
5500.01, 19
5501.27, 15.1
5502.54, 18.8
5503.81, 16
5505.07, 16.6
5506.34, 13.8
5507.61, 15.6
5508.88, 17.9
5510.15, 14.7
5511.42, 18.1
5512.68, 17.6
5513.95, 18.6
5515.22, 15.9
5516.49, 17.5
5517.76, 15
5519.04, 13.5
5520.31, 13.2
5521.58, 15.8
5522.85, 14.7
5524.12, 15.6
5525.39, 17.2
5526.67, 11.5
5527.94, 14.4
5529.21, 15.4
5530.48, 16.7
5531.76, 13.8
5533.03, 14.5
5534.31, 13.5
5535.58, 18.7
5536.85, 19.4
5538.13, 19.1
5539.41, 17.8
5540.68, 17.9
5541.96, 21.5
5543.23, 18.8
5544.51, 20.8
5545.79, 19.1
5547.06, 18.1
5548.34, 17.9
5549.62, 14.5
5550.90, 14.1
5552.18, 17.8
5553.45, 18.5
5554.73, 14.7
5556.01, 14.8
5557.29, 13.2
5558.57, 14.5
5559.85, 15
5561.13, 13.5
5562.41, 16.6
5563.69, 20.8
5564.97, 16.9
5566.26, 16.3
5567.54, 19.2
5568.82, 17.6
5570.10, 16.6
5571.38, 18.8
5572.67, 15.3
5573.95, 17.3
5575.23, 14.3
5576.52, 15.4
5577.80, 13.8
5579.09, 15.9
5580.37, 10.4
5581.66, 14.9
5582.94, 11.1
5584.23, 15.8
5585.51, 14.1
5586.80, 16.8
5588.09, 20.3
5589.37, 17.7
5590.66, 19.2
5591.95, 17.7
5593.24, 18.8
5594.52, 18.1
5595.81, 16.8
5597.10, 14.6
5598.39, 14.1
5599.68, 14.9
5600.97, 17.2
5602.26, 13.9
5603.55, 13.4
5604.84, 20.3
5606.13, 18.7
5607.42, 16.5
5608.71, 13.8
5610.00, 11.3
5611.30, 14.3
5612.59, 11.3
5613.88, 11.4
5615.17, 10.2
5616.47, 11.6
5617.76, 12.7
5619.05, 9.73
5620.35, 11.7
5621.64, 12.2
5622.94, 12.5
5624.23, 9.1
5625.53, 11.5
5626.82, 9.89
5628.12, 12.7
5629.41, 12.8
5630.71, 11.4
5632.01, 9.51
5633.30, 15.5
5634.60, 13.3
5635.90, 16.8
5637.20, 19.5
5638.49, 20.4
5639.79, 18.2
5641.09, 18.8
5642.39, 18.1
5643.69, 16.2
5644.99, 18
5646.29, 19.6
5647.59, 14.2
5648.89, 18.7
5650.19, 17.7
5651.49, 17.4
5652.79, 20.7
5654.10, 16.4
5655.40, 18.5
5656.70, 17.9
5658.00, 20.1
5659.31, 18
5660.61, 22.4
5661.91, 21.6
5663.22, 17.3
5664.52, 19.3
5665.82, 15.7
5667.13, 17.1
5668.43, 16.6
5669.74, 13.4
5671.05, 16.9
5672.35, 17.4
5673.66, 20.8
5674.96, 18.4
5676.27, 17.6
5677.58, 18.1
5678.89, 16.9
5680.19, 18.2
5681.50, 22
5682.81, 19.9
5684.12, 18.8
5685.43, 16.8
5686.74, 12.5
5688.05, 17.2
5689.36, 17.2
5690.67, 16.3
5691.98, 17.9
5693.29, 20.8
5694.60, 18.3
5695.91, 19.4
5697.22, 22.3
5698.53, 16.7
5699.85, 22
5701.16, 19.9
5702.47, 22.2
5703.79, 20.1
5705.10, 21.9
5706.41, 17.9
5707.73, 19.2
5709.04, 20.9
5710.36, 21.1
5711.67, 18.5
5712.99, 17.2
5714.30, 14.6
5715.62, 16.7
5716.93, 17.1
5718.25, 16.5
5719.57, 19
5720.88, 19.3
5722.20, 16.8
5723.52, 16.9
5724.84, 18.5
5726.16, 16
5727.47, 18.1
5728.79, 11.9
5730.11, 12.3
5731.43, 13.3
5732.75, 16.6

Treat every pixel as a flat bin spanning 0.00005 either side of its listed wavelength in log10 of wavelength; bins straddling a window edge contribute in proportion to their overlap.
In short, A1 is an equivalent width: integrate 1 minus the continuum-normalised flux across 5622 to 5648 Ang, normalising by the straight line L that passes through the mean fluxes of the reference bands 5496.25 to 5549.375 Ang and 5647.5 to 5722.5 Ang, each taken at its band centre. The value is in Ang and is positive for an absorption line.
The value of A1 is 4.3 Ang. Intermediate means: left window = 16.6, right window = 18.4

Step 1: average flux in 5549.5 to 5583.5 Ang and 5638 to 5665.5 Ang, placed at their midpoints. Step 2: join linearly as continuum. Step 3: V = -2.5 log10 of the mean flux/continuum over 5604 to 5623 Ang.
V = 0.28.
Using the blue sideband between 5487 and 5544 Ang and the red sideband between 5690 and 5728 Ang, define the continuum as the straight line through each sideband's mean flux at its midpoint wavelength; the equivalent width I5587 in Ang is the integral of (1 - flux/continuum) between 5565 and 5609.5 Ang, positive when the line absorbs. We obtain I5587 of 2.8 Ang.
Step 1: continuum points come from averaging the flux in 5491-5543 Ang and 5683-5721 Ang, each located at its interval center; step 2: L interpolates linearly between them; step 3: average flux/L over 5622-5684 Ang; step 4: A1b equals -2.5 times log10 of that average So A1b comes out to 0.07 mag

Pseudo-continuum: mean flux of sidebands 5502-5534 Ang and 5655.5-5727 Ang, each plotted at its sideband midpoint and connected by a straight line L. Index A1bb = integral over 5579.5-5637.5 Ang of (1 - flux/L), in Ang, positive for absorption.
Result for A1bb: 9.7 Ang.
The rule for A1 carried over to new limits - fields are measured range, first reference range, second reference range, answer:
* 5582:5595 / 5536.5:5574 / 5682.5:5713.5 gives 0.5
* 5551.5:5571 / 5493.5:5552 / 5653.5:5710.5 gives 0.7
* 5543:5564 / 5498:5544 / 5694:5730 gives 0.3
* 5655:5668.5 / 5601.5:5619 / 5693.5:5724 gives -1.9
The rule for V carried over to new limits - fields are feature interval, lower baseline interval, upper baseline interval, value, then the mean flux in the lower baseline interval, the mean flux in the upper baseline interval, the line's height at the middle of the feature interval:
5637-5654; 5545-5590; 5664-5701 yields -0.05 mag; 16.1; 18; 17.4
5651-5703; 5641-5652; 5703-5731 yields -0.05 mag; 17.6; 17.6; 17.6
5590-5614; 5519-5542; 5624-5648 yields -0.02 mag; 15.9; 15.1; 15.4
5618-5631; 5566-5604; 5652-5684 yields 0.44 mag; 16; 18.4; 17.1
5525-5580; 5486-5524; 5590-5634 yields -0.09 mag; 16.2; 13.8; 15.1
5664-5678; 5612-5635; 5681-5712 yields -0.05 mag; 11.6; 19.2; 16.5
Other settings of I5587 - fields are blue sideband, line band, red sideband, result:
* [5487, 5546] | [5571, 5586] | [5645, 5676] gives 2.2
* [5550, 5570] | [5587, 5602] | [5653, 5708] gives -0.2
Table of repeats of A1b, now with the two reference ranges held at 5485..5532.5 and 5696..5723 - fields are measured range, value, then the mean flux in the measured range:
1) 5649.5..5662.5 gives -0.05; 19.1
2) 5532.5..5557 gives -0.06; 17.4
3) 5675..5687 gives 0.03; 18.1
